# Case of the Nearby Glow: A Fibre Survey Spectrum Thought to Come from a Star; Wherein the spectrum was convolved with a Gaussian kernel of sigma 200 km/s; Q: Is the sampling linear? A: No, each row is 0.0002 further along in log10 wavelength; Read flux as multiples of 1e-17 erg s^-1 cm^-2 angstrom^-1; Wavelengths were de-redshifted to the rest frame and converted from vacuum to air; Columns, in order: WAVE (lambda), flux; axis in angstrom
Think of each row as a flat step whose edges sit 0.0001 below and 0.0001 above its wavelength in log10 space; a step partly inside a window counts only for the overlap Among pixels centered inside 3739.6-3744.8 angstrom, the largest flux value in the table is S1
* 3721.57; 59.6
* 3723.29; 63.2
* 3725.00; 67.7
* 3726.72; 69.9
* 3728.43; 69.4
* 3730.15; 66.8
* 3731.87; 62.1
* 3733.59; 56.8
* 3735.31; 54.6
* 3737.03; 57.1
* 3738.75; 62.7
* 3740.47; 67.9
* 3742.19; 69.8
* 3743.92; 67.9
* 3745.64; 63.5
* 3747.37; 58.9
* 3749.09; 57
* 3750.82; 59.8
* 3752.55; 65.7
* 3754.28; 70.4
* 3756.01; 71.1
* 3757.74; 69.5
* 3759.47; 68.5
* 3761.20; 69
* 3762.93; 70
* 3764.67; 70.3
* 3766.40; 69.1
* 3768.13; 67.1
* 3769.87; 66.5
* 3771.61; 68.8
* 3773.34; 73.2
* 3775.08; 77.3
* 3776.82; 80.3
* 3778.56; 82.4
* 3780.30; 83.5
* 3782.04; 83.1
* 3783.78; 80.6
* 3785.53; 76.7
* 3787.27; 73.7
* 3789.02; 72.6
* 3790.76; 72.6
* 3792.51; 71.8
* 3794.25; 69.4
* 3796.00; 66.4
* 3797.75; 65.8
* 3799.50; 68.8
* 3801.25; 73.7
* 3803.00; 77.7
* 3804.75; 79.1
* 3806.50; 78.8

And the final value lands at 69.8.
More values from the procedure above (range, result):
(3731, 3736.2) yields 62.1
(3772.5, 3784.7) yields 83.5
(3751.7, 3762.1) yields 71.1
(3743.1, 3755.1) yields 70.4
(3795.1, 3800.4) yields 68.8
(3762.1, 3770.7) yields 70.3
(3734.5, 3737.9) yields 57.1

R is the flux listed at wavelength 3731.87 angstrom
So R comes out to 62.1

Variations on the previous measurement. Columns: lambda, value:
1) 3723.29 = 63.2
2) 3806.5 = 78.8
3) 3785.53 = 76.7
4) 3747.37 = 58.9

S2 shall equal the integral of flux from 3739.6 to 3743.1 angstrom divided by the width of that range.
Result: 68.8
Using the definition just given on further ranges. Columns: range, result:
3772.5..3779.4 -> 78.3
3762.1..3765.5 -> 70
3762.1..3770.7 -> 68.6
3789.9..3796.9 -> 70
